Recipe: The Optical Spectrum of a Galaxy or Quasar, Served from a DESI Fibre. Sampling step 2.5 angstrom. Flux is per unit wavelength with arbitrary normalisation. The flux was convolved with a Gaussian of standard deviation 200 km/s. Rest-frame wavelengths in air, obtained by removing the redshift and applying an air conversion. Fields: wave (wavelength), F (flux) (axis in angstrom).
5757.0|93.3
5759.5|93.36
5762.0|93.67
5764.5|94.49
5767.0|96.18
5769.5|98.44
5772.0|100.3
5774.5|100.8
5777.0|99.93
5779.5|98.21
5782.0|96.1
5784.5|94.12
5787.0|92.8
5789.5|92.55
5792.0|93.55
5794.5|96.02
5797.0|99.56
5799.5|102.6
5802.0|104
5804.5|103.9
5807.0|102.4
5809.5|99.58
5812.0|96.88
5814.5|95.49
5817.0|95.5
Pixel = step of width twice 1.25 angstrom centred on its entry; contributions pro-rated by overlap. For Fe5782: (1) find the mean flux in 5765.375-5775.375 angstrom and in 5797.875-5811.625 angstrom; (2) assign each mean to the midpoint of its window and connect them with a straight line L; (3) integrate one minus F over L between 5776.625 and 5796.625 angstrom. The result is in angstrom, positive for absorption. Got 1.0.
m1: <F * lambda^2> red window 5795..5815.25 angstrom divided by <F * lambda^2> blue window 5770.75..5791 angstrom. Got 1.05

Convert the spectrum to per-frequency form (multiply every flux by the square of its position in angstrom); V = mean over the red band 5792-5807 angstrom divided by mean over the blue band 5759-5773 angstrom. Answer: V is 1.06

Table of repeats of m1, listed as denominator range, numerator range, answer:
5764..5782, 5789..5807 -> 1.02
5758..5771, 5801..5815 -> 1.07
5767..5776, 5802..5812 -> 1.04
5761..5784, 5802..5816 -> 1.04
